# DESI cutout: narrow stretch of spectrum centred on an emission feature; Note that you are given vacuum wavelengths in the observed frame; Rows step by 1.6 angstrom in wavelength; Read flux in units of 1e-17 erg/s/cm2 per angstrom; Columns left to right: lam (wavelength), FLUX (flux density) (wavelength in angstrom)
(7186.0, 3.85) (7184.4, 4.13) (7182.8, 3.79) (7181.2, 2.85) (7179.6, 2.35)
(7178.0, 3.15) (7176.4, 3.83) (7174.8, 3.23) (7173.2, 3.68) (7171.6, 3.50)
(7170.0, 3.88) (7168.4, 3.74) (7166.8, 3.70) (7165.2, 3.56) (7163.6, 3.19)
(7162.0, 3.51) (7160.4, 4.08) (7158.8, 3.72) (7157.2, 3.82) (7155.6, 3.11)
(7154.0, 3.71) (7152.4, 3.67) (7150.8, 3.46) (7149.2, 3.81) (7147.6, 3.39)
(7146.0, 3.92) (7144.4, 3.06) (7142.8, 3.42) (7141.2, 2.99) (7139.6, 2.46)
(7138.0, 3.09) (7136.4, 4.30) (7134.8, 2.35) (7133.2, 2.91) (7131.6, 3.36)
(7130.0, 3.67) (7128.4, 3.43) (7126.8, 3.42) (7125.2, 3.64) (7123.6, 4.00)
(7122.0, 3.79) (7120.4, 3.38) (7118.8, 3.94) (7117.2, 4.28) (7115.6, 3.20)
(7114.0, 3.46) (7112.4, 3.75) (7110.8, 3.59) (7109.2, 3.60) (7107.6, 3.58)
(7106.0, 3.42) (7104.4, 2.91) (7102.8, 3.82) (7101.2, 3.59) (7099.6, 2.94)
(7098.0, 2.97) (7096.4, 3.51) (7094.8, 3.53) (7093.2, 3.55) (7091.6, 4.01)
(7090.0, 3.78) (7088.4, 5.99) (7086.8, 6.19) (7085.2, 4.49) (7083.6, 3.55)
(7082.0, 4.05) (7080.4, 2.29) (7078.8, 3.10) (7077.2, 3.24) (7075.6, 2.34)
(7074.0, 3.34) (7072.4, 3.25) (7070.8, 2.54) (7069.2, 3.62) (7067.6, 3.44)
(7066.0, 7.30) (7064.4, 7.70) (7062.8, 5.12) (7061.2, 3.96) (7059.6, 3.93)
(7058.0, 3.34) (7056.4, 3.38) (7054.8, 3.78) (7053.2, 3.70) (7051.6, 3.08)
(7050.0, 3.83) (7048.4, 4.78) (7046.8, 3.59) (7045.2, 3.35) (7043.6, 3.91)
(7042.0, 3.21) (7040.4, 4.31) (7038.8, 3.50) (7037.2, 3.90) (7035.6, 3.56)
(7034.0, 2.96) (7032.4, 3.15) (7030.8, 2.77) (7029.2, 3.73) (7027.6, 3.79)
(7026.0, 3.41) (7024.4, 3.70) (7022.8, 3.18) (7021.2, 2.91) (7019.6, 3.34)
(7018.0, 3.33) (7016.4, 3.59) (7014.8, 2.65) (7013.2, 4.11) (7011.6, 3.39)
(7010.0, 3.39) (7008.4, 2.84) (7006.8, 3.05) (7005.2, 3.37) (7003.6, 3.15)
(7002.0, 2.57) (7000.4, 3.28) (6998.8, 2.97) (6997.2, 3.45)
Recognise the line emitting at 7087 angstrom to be [N II]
